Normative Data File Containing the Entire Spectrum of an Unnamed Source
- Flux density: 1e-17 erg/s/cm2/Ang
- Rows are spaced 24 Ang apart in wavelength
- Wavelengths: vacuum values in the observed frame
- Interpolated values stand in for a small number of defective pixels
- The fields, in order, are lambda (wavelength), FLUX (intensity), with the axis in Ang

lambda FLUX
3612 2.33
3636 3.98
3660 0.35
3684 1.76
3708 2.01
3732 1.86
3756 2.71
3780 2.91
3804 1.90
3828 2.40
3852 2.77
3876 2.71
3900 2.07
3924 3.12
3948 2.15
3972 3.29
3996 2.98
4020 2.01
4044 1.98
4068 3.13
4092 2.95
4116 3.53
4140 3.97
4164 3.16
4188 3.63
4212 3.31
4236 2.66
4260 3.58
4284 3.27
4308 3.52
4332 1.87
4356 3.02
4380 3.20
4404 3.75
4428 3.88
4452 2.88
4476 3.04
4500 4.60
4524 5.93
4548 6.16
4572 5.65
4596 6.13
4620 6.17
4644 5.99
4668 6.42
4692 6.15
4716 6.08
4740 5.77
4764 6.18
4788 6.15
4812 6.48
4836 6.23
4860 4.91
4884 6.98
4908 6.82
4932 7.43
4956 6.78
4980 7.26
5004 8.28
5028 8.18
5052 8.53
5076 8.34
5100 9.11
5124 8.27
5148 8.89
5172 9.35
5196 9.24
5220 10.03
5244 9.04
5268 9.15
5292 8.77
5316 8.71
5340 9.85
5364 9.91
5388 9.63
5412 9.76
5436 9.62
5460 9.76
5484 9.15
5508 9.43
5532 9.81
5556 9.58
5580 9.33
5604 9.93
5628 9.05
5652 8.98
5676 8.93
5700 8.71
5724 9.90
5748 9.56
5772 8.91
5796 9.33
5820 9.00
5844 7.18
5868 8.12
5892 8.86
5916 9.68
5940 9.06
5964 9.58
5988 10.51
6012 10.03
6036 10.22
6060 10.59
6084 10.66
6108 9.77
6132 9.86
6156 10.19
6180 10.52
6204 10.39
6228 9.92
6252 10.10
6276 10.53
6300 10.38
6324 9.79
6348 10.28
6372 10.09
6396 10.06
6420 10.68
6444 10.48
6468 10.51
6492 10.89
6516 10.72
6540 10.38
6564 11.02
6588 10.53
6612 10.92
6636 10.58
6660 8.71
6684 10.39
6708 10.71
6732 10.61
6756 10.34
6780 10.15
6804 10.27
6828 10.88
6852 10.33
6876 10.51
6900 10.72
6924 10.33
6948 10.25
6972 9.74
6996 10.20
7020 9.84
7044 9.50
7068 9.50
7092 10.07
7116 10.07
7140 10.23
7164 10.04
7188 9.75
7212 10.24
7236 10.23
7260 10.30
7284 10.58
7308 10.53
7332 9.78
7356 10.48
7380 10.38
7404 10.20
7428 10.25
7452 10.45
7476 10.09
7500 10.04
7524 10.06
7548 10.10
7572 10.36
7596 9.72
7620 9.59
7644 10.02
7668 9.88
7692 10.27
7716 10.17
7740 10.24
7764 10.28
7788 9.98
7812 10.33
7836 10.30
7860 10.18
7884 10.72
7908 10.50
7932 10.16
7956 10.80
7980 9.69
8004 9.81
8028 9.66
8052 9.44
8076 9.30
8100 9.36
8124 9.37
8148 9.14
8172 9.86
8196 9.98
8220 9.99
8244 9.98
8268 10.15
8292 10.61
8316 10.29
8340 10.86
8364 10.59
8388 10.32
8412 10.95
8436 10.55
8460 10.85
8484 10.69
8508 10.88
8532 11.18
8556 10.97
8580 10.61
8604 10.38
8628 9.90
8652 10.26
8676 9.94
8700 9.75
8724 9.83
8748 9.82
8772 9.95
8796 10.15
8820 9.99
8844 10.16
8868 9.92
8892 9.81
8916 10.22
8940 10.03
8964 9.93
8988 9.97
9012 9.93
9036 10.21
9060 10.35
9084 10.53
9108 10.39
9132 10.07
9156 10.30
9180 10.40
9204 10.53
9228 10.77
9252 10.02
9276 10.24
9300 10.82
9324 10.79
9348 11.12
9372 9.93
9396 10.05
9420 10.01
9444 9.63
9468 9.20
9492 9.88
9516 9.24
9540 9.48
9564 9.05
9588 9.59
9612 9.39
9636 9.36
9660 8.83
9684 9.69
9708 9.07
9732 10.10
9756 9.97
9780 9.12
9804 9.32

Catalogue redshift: 0.13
